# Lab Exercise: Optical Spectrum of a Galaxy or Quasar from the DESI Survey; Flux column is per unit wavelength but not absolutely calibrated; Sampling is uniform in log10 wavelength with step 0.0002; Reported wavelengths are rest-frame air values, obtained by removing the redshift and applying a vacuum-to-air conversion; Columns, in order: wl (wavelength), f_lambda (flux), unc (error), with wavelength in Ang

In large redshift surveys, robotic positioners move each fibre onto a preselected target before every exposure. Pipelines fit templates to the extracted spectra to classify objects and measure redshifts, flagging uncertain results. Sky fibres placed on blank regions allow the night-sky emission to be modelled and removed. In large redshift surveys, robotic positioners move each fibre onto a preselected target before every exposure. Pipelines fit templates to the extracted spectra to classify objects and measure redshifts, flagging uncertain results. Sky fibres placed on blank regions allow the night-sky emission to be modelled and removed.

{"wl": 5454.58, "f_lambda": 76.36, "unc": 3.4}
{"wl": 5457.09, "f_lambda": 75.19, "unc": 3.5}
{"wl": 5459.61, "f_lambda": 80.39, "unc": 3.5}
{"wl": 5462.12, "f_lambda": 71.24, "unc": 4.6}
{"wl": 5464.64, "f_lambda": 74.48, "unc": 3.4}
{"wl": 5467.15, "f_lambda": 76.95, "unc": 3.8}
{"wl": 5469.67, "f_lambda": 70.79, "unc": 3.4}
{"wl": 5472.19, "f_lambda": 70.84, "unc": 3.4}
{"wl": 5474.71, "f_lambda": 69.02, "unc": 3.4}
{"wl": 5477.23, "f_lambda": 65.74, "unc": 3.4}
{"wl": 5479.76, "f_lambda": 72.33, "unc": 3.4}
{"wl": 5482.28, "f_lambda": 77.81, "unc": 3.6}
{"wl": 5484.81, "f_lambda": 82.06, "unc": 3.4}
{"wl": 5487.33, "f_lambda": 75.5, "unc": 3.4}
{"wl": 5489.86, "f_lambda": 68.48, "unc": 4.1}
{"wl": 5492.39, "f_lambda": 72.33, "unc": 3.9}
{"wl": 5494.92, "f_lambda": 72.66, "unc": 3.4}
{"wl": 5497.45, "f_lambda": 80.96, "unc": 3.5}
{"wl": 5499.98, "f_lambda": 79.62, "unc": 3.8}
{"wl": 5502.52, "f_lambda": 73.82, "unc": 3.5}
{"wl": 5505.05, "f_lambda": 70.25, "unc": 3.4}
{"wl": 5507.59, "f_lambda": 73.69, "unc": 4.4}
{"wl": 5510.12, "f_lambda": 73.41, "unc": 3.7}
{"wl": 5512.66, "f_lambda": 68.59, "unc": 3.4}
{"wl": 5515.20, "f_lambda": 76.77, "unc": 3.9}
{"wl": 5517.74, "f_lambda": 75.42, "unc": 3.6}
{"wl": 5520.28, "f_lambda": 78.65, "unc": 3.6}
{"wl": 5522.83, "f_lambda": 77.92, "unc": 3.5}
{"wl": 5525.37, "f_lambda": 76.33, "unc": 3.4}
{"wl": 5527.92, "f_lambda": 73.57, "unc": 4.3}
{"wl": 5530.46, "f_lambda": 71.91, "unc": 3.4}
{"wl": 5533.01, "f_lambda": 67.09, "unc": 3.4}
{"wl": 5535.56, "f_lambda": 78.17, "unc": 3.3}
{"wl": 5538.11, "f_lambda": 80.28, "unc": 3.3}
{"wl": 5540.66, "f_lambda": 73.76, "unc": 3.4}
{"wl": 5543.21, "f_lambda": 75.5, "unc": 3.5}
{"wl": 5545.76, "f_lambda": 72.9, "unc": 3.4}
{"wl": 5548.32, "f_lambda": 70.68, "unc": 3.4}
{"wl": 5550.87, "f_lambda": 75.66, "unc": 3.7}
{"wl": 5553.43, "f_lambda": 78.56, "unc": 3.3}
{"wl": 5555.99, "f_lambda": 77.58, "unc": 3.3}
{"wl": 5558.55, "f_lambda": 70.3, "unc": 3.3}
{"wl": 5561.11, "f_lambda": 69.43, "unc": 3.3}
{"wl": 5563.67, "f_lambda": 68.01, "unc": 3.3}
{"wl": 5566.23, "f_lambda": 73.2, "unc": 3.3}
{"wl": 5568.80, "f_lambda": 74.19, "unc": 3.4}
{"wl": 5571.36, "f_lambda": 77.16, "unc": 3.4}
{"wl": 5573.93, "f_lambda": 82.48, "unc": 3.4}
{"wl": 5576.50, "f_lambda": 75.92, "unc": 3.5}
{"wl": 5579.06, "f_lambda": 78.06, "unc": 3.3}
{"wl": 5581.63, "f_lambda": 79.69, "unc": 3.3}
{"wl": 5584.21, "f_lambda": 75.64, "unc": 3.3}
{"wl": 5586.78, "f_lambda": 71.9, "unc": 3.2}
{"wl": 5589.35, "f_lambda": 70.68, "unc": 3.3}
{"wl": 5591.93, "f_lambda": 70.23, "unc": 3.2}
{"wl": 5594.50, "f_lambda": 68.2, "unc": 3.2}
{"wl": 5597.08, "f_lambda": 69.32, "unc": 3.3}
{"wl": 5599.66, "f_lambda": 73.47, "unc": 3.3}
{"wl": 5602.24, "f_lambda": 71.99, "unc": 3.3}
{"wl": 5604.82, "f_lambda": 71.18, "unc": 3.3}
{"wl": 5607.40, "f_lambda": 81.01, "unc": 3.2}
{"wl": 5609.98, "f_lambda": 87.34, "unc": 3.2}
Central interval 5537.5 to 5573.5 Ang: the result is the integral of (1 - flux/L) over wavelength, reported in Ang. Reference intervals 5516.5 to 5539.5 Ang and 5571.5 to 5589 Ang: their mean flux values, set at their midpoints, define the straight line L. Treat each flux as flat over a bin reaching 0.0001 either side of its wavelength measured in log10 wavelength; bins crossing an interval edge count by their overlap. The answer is 1.0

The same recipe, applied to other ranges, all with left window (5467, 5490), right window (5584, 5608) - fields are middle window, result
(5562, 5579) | -0.7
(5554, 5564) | 0.0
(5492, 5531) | -1.2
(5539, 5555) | -0.5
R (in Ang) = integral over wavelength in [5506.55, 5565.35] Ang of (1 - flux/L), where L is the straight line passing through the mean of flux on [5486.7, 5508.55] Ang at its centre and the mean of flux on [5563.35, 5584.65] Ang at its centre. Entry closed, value 0.9 Ang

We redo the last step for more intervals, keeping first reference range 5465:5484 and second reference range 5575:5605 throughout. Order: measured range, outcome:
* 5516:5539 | -0.9 Ang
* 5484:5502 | -0.8 Ang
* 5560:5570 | 0.2 Ang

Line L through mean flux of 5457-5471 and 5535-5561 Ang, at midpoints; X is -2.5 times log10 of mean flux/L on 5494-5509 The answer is -0.005 mag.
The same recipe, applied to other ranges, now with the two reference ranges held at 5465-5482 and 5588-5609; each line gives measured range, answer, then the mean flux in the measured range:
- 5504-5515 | -0.004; 72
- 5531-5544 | -0.042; 74.8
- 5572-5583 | -0.097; 78.9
